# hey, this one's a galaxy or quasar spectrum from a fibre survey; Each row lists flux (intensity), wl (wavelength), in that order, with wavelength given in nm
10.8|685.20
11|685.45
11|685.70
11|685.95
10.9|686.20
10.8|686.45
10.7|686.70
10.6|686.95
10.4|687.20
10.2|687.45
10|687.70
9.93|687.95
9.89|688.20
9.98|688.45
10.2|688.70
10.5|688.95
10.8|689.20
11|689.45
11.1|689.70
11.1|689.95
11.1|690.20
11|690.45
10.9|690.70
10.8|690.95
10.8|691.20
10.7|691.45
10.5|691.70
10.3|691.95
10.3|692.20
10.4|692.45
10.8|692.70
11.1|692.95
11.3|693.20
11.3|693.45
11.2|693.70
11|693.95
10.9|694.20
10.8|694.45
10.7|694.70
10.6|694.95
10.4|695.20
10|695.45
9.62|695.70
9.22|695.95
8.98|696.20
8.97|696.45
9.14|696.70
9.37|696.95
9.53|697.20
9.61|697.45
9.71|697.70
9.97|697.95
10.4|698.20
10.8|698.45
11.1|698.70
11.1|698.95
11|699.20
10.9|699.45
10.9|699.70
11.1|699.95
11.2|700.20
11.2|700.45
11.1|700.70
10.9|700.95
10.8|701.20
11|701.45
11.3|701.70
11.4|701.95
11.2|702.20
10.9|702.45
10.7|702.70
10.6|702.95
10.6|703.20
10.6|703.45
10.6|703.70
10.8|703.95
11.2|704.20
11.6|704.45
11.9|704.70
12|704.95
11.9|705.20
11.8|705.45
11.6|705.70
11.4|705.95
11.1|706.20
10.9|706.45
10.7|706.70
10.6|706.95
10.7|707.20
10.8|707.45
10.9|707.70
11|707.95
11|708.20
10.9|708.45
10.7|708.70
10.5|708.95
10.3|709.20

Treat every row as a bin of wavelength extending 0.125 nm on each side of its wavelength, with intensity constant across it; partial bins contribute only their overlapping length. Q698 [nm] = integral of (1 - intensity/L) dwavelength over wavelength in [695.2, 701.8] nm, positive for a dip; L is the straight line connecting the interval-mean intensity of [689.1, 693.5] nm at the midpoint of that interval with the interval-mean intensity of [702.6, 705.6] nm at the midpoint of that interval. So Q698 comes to 0.42 nm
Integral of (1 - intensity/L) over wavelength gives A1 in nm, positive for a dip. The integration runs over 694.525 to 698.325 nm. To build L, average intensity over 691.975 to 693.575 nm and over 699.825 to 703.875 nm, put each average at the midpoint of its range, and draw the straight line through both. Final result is 0.390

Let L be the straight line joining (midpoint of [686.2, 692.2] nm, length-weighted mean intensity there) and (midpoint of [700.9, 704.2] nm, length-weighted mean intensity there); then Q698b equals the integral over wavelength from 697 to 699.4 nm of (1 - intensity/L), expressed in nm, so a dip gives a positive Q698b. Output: 0.099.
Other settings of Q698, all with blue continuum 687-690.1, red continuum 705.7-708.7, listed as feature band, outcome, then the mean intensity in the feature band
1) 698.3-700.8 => -0.07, 11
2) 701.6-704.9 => -0.07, 11.1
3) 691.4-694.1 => -0.07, 10.8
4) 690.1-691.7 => -0.05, 10.8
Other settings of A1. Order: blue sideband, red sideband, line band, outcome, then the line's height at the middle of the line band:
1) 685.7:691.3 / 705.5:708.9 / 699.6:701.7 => -0.04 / 10.8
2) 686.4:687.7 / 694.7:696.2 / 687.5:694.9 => -0.35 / 10.2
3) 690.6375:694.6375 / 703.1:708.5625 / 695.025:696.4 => 0.16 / 10.9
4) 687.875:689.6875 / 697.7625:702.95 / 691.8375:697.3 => 0.19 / 10.7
